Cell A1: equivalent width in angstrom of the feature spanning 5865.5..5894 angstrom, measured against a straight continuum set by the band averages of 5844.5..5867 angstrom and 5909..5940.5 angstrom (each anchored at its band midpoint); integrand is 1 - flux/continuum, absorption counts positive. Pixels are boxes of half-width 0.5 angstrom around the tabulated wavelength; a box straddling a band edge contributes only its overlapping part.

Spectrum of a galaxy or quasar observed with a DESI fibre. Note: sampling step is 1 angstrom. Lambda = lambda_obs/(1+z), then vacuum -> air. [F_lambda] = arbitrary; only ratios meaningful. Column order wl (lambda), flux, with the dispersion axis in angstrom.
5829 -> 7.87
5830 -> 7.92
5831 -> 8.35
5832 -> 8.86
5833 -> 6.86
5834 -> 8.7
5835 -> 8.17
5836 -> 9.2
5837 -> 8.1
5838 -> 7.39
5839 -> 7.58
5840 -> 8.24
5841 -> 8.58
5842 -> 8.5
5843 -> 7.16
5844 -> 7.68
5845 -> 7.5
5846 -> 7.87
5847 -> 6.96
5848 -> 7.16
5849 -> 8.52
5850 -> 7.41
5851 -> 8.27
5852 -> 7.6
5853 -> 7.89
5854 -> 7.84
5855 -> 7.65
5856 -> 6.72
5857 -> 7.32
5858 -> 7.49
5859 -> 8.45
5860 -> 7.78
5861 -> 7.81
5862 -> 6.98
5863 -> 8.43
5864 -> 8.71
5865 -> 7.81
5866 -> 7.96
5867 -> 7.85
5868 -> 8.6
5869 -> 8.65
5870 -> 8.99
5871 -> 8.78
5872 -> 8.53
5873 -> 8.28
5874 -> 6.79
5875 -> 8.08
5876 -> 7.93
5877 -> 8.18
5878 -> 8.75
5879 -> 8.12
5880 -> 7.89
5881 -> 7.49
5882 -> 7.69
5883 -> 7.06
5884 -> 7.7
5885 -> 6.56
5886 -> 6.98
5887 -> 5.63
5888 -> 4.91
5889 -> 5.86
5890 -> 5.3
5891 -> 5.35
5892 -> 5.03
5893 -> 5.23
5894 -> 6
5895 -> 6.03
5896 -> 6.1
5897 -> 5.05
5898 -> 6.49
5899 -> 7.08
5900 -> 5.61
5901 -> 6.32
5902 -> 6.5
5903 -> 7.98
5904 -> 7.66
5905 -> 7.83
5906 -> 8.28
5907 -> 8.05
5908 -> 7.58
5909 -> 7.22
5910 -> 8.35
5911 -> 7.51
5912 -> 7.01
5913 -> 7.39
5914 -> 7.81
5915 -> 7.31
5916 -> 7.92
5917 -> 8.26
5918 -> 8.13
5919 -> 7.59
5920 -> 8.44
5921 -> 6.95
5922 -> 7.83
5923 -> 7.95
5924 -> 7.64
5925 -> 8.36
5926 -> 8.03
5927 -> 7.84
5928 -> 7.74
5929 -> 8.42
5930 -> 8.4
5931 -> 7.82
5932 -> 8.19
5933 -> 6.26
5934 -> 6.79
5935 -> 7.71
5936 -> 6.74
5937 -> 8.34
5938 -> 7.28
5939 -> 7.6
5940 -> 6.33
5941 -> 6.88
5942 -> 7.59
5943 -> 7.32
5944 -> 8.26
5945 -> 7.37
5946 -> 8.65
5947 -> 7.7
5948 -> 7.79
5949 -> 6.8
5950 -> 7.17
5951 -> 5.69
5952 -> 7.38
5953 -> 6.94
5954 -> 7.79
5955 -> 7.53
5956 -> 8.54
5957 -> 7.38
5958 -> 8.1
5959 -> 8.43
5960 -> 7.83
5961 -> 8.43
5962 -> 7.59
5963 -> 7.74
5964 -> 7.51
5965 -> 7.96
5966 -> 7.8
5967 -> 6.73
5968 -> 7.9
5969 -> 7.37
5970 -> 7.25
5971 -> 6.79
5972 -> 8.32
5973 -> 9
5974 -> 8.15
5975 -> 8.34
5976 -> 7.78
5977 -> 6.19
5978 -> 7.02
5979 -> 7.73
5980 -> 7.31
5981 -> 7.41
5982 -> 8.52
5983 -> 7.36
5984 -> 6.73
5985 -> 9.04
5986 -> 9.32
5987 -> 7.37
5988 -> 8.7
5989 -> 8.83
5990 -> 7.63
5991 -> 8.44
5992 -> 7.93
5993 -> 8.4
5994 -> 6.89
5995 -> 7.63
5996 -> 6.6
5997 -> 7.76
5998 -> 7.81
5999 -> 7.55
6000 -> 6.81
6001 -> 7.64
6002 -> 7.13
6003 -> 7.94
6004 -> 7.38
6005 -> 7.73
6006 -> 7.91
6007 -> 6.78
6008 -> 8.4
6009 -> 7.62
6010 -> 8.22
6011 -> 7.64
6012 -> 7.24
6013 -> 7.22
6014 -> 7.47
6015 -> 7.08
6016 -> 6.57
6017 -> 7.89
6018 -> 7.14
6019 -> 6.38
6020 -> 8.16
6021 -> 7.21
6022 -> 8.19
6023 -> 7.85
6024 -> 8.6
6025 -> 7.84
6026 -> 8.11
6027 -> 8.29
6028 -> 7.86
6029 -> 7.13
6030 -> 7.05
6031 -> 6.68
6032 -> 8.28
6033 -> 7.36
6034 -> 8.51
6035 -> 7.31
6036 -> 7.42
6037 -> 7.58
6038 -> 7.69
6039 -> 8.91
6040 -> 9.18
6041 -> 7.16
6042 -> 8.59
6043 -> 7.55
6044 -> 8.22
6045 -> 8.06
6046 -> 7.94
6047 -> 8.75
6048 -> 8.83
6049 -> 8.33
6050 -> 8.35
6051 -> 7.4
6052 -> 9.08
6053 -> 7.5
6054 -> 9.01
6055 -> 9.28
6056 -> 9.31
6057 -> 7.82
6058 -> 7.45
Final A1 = 1.6 angstrom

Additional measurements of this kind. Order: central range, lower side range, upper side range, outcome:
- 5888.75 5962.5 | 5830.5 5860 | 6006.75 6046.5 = 4.5 angstrom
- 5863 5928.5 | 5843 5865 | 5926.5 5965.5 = 2.4 angstrom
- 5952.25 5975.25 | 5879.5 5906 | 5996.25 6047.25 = -2.1 angstrom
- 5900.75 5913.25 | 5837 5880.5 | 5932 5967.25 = 0.3 angstrom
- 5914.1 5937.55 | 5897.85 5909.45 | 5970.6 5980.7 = -1.3 angstrom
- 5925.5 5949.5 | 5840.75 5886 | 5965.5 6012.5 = 0.6 angstrom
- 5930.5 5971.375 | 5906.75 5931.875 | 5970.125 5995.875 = 1.8 angstrom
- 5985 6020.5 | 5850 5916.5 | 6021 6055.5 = 1.0 angstrom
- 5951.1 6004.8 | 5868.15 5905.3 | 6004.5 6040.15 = -1.9 angstrom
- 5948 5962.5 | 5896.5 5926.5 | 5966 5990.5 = 0.2 angstrom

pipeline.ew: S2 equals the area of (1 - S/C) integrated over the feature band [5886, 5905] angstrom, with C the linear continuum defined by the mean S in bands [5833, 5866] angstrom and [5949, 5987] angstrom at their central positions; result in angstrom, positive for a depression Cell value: 4.1 angstrom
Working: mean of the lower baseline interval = 7.84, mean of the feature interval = 6.08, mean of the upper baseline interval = 7.66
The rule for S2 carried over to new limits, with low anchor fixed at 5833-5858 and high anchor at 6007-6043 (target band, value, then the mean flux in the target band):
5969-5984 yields 0.21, 7.61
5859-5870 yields -0.46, 8.12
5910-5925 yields 0.04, 7.74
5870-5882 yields -0.48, 8.1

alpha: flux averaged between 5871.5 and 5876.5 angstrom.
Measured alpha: 7.92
